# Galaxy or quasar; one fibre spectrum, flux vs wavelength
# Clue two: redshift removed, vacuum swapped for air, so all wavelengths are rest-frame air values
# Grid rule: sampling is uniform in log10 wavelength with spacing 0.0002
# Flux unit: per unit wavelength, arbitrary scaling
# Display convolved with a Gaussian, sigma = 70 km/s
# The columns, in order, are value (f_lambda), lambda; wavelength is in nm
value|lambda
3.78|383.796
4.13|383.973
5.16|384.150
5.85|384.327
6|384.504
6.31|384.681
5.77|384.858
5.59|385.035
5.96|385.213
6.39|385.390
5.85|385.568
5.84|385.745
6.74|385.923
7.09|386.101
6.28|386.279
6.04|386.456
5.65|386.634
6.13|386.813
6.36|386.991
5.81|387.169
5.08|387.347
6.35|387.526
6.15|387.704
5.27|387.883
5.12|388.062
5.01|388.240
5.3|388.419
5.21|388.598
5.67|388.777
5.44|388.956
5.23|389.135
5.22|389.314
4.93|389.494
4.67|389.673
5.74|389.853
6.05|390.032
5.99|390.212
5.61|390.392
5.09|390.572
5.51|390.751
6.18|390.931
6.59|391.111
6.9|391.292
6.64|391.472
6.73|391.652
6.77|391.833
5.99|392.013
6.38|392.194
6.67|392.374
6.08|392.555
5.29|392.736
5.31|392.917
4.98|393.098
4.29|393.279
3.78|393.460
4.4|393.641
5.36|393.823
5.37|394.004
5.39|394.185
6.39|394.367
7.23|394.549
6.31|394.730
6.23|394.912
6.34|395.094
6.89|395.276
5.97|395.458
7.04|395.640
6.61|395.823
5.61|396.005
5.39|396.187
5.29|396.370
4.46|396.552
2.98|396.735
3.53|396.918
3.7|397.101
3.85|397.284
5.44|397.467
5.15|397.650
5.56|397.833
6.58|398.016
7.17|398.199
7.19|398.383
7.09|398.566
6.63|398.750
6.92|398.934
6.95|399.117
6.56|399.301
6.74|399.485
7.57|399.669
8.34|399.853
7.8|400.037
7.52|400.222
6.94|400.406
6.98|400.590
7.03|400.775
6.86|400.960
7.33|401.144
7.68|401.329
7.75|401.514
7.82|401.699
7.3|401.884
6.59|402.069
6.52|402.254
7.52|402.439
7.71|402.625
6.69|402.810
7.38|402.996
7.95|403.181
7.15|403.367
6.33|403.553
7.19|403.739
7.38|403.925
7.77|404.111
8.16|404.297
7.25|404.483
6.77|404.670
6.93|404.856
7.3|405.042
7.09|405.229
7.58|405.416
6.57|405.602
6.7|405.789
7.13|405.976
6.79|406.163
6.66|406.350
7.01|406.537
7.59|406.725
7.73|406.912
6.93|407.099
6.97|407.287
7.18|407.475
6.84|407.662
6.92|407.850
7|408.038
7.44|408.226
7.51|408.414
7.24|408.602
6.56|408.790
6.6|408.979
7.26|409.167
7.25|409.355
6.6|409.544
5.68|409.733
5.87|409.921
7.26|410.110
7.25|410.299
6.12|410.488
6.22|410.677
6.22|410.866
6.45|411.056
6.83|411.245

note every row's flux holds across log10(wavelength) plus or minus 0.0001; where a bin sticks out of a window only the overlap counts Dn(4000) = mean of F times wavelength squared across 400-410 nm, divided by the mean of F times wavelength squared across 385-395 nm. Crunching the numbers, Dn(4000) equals 1.33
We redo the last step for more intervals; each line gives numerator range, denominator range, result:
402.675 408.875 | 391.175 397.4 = 1.35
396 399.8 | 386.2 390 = 1.09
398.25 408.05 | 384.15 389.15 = 1.34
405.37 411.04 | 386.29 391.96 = 1.31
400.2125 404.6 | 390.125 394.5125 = 1.33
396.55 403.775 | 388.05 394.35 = 1.25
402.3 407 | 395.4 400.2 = 1.24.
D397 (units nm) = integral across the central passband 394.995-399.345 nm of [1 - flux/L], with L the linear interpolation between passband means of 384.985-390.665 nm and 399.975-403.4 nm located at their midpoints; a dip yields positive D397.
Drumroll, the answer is 0.64 nm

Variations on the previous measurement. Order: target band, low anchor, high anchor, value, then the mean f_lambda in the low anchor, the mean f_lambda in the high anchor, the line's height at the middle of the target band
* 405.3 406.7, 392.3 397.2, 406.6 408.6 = 0.01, 5.43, 7.21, 6.99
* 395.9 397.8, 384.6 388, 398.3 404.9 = 0.63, 6.03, 7.23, 6.86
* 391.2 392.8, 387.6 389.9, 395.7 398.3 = -0.36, 5.3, 5.12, 5.23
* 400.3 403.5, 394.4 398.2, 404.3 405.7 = -0.32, 5.56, 7.14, 6.58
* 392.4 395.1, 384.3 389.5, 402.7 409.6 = 0.32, 5.8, 7.12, 6.27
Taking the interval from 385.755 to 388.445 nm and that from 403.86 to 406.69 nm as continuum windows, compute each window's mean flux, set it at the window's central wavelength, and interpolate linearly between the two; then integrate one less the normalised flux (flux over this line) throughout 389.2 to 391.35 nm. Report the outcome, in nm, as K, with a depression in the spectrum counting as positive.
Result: 0.15 nm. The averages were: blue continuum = 5.9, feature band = 5.68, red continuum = 7.15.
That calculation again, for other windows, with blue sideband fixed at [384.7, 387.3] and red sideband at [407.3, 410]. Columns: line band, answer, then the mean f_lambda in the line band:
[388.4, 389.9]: 0.23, 5.25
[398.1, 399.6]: -0.09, 6.91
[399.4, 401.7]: -0.28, 7.4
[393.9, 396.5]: 0.12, 6.12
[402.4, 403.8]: -0.12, 7.23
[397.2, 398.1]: 0.16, 5.32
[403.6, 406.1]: -0.17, 7.2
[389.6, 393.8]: 0.38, 5.72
